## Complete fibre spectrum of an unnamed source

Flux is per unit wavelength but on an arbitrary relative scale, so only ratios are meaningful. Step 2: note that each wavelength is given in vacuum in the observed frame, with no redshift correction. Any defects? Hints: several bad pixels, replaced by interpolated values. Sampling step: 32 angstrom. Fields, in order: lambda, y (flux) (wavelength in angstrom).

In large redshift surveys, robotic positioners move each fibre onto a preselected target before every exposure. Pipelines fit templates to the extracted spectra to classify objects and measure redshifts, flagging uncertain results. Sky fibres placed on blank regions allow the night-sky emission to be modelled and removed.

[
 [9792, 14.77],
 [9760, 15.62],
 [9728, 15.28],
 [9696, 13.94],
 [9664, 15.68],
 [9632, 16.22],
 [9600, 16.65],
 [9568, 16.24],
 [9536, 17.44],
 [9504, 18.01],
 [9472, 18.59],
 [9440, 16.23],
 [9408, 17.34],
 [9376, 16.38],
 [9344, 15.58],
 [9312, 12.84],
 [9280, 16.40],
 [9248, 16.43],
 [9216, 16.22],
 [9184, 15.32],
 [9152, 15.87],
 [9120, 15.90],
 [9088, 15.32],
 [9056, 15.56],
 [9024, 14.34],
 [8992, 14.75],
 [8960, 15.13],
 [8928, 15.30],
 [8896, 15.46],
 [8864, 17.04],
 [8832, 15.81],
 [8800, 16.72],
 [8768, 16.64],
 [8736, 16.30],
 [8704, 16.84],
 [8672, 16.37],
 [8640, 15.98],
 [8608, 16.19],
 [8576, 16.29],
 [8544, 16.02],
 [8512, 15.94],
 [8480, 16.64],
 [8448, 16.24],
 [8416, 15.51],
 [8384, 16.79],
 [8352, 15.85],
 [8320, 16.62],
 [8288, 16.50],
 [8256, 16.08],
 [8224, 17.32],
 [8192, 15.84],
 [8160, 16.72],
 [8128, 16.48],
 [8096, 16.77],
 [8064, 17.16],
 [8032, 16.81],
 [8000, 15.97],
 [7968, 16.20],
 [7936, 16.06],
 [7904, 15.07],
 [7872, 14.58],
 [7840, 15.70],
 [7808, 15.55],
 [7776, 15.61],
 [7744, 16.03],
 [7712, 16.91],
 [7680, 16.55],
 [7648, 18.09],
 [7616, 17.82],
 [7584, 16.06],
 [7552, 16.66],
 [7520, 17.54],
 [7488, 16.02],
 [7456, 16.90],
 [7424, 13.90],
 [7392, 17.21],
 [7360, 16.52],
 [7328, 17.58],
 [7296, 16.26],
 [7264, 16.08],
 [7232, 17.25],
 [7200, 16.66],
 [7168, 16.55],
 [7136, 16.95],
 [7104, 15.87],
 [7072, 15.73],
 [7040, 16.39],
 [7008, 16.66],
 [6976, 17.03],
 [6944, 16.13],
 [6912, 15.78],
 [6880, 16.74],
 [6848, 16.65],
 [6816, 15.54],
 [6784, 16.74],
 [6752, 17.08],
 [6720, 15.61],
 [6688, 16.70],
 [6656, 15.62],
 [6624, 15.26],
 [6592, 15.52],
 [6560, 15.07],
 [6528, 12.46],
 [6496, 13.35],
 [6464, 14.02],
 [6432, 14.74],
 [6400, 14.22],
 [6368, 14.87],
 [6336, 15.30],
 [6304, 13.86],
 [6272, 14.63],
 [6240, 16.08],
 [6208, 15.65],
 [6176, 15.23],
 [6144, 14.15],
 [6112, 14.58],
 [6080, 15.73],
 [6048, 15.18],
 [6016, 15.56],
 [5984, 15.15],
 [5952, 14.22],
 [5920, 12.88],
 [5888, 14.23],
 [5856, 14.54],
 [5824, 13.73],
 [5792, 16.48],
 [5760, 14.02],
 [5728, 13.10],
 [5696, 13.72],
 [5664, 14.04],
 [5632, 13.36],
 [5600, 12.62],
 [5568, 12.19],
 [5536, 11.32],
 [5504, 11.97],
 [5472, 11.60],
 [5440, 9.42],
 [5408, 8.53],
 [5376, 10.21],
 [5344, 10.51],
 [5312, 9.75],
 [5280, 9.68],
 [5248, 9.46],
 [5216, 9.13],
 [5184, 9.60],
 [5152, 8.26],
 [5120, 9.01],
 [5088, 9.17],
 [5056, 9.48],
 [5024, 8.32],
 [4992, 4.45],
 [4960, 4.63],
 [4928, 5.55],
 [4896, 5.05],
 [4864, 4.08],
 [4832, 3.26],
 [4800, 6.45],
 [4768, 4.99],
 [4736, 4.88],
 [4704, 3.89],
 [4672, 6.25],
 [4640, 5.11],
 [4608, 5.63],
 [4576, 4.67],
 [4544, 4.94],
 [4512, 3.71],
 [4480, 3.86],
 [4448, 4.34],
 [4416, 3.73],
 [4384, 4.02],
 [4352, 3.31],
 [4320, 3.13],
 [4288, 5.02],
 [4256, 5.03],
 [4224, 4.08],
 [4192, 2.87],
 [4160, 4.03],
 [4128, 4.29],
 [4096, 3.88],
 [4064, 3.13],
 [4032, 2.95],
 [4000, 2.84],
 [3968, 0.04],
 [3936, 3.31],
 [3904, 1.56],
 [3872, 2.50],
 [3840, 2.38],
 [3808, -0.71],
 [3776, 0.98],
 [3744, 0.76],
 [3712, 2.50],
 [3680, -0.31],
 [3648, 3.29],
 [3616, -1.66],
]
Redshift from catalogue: 0.26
